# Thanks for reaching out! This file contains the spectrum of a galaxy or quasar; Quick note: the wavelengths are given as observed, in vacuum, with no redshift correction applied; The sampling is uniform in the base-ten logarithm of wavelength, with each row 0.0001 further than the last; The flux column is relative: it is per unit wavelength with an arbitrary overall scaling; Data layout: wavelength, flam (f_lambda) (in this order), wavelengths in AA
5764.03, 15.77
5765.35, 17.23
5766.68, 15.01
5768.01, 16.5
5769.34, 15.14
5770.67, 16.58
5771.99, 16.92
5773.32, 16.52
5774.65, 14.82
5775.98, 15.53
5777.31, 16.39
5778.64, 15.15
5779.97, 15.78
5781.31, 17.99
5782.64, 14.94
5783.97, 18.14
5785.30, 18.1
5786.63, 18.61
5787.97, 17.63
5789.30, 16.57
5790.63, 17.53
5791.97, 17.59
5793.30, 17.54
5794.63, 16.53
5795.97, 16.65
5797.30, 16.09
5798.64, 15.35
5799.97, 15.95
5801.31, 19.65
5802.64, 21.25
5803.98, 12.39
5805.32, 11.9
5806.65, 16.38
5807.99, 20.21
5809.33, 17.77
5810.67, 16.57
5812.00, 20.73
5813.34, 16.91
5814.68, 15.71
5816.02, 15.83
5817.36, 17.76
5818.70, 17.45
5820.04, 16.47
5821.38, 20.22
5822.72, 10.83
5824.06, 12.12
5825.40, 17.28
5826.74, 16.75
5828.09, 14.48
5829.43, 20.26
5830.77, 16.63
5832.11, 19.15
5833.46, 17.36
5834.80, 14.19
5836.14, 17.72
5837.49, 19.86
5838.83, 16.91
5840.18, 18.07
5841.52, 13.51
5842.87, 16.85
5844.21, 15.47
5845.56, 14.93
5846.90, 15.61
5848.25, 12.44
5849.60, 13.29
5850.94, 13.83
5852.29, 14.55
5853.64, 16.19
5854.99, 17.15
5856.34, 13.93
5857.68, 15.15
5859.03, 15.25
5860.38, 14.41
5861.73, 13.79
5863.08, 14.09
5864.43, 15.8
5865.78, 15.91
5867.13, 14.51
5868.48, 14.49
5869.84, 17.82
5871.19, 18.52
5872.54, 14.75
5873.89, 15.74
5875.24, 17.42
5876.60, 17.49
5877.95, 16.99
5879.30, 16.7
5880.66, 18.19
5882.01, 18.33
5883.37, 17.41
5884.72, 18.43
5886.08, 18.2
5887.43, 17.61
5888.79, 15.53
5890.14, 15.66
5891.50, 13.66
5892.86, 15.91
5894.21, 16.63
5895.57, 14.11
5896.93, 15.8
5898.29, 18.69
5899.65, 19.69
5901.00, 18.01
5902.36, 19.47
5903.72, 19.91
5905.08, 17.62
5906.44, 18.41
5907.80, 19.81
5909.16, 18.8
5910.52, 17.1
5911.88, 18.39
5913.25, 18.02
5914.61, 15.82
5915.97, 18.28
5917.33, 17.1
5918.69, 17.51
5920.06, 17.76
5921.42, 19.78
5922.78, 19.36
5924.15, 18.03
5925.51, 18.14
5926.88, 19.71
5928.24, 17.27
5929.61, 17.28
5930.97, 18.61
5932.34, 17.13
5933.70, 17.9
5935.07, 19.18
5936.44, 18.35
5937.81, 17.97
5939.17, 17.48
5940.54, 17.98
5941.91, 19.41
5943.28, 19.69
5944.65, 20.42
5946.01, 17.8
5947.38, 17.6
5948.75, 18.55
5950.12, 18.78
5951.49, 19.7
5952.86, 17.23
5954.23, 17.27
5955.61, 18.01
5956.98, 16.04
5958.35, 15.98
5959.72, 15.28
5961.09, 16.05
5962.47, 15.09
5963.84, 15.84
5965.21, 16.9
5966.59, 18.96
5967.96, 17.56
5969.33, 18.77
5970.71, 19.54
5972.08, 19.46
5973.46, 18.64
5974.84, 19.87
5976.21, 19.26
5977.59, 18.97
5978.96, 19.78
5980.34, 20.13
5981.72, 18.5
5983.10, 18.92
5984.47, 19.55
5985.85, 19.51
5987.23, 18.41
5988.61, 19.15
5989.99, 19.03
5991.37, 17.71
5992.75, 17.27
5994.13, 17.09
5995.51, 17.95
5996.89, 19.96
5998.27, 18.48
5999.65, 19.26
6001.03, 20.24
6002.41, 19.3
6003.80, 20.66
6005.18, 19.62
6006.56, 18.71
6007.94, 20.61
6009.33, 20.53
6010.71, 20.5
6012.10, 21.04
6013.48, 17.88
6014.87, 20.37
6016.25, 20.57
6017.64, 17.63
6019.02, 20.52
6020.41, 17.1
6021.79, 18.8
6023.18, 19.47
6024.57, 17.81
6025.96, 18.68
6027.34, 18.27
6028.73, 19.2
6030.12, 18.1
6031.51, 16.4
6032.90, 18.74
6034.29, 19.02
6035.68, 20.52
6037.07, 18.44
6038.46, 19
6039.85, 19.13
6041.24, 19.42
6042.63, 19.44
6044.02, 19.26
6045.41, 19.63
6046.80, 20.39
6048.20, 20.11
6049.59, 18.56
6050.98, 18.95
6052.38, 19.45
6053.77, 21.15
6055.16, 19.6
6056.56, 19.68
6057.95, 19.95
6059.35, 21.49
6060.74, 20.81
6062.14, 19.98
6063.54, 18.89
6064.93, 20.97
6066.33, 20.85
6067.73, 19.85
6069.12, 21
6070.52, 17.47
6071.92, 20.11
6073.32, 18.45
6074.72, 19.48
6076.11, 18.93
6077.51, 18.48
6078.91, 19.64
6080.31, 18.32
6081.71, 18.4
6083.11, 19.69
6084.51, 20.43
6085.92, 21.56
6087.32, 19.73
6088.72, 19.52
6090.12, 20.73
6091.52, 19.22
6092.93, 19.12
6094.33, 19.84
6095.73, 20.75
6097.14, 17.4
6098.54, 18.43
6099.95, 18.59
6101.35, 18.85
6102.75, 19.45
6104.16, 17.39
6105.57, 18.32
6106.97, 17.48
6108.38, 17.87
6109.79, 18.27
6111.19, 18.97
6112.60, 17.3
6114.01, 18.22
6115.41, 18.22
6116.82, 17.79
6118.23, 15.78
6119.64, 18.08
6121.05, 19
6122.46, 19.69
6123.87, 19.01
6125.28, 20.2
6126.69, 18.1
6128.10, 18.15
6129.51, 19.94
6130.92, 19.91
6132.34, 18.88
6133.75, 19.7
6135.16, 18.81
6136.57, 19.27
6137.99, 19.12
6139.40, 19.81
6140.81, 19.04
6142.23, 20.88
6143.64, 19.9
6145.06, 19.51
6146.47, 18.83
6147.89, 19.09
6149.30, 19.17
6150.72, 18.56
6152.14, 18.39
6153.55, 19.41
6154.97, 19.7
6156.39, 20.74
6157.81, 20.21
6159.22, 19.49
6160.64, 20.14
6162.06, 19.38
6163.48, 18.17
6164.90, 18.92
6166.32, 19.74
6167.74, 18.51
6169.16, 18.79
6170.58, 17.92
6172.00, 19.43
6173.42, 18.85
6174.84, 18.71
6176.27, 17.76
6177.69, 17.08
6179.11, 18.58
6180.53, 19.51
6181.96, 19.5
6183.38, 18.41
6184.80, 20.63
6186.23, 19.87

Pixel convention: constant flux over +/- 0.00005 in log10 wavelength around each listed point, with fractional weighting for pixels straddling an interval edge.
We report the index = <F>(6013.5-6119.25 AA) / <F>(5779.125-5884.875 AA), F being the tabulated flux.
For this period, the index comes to 1.2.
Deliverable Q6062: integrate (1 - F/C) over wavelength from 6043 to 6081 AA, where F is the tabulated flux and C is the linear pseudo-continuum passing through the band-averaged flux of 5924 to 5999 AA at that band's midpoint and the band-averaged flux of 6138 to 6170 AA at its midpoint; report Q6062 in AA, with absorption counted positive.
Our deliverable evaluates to -1.7 AA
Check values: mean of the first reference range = 18.2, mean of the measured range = 19.7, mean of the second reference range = 19.4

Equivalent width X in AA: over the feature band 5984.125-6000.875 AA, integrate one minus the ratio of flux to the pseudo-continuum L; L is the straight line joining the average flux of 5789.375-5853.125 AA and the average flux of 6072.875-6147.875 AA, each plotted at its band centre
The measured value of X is -0.7 AA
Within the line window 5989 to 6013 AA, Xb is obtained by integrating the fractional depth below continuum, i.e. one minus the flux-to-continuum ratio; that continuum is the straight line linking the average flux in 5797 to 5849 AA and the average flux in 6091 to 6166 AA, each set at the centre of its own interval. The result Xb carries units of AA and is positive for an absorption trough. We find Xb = -1.8 AA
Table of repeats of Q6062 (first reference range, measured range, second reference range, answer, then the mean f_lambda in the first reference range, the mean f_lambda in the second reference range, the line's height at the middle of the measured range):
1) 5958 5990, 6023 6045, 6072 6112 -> -0.1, 18.3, 19.1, 18.7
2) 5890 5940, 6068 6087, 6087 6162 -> -0.7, 17.8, 19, 18.7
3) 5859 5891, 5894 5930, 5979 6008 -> -1.7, 16.4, 19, 17.2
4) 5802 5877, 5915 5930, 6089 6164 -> -1.1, 16.1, 19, 16.9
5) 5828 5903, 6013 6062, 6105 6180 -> -3.7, 16.3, 18.9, 17.9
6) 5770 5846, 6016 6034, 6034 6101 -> 0.6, 16.7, 19.6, 19.1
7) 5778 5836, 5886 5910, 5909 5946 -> 0.7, 16.8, 18.2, 17.9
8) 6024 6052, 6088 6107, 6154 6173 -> 0.1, 19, 19.3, 19.1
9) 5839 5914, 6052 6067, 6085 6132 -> -1.6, 16.4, 18.8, 18.3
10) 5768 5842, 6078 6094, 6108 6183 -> -0.9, 16.7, 18.9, 18.6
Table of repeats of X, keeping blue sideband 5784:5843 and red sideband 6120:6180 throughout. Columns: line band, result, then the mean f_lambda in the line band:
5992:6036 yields -2.0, 19.1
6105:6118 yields 0.6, 18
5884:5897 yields 0.9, 16.2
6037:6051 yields -0.7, 19.4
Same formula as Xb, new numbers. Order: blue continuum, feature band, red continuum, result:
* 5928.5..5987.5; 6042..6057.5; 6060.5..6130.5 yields -0.7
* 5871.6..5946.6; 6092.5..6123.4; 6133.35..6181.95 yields 0.8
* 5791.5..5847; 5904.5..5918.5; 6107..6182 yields -0.5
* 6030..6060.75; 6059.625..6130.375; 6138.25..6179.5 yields 0.9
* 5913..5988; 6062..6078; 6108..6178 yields -0.8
